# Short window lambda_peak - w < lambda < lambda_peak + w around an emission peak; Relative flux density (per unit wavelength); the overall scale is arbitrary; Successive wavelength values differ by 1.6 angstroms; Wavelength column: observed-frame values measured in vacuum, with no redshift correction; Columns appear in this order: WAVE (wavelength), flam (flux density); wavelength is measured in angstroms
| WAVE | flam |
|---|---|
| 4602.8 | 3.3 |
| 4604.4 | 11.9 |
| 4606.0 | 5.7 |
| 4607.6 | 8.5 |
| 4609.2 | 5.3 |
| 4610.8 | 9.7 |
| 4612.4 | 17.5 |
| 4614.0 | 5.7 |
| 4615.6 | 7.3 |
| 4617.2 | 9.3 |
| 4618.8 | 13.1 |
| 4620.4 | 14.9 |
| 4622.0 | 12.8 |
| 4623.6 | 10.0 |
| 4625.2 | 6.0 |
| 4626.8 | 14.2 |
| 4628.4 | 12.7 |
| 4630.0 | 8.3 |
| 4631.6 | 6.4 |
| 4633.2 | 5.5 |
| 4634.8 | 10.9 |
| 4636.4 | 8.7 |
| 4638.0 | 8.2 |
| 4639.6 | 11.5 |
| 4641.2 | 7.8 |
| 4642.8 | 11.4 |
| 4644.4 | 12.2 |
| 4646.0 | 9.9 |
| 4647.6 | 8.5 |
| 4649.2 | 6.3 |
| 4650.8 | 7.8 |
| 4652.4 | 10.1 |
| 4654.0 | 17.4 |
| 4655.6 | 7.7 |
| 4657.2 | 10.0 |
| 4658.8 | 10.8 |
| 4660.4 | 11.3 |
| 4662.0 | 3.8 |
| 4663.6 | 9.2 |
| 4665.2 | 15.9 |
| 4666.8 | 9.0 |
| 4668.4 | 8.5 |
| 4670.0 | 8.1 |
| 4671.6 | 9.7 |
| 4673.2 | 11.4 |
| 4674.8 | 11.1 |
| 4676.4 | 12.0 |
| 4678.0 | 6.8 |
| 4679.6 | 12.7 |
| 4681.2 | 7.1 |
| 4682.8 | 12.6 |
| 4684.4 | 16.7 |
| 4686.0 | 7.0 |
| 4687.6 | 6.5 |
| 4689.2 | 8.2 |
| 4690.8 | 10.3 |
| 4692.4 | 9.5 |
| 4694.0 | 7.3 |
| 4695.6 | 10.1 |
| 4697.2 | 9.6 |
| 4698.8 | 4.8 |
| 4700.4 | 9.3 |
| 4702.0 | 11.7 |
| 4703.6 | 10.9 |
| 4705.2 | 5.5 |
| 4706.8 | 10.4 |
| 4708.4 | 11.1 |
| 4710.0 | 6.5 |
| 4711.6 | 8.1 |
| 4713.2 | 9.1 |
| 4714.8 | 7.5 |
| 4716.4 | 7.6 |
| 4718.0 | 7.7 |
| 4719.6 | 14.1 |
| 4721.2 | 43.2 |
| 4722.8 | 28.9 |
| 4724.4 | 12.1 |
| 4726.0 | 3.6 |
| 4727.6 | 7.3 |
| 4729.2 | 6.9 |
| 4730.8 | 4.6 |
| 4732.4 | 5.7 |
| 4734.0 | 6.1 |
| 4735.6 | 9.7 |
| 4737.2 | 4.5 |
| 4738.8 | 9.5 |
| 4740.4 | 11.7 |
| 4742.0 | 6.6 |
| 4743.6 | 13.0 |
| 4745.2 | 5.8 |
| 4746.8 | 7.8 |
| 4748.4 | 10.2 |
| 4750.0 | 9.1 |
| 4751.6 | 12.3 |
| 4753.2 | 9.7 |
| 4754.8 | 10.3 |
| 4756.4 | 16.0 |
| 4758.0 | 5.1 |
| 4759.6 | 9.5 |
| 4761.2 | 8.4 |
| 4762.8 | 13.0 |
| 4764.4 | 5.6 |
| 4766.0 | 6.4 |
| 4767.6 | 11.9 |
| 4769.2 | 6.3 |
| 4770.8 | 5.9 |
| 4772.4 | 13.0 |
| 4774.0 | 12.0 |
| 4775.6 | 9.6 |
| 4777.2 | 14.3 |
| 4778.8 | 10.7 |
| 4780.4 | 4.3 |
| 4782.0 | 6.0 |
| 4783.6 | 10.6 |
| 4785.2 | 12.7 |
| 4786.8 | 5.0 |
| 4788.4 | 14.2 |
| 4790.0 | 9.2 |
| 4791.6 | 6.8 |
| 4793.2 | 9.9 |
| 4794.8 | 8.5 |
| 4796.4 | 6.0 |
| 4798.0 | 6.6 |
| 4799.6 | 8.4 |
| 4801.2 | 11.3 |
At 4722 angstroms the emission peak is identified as Hgamma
